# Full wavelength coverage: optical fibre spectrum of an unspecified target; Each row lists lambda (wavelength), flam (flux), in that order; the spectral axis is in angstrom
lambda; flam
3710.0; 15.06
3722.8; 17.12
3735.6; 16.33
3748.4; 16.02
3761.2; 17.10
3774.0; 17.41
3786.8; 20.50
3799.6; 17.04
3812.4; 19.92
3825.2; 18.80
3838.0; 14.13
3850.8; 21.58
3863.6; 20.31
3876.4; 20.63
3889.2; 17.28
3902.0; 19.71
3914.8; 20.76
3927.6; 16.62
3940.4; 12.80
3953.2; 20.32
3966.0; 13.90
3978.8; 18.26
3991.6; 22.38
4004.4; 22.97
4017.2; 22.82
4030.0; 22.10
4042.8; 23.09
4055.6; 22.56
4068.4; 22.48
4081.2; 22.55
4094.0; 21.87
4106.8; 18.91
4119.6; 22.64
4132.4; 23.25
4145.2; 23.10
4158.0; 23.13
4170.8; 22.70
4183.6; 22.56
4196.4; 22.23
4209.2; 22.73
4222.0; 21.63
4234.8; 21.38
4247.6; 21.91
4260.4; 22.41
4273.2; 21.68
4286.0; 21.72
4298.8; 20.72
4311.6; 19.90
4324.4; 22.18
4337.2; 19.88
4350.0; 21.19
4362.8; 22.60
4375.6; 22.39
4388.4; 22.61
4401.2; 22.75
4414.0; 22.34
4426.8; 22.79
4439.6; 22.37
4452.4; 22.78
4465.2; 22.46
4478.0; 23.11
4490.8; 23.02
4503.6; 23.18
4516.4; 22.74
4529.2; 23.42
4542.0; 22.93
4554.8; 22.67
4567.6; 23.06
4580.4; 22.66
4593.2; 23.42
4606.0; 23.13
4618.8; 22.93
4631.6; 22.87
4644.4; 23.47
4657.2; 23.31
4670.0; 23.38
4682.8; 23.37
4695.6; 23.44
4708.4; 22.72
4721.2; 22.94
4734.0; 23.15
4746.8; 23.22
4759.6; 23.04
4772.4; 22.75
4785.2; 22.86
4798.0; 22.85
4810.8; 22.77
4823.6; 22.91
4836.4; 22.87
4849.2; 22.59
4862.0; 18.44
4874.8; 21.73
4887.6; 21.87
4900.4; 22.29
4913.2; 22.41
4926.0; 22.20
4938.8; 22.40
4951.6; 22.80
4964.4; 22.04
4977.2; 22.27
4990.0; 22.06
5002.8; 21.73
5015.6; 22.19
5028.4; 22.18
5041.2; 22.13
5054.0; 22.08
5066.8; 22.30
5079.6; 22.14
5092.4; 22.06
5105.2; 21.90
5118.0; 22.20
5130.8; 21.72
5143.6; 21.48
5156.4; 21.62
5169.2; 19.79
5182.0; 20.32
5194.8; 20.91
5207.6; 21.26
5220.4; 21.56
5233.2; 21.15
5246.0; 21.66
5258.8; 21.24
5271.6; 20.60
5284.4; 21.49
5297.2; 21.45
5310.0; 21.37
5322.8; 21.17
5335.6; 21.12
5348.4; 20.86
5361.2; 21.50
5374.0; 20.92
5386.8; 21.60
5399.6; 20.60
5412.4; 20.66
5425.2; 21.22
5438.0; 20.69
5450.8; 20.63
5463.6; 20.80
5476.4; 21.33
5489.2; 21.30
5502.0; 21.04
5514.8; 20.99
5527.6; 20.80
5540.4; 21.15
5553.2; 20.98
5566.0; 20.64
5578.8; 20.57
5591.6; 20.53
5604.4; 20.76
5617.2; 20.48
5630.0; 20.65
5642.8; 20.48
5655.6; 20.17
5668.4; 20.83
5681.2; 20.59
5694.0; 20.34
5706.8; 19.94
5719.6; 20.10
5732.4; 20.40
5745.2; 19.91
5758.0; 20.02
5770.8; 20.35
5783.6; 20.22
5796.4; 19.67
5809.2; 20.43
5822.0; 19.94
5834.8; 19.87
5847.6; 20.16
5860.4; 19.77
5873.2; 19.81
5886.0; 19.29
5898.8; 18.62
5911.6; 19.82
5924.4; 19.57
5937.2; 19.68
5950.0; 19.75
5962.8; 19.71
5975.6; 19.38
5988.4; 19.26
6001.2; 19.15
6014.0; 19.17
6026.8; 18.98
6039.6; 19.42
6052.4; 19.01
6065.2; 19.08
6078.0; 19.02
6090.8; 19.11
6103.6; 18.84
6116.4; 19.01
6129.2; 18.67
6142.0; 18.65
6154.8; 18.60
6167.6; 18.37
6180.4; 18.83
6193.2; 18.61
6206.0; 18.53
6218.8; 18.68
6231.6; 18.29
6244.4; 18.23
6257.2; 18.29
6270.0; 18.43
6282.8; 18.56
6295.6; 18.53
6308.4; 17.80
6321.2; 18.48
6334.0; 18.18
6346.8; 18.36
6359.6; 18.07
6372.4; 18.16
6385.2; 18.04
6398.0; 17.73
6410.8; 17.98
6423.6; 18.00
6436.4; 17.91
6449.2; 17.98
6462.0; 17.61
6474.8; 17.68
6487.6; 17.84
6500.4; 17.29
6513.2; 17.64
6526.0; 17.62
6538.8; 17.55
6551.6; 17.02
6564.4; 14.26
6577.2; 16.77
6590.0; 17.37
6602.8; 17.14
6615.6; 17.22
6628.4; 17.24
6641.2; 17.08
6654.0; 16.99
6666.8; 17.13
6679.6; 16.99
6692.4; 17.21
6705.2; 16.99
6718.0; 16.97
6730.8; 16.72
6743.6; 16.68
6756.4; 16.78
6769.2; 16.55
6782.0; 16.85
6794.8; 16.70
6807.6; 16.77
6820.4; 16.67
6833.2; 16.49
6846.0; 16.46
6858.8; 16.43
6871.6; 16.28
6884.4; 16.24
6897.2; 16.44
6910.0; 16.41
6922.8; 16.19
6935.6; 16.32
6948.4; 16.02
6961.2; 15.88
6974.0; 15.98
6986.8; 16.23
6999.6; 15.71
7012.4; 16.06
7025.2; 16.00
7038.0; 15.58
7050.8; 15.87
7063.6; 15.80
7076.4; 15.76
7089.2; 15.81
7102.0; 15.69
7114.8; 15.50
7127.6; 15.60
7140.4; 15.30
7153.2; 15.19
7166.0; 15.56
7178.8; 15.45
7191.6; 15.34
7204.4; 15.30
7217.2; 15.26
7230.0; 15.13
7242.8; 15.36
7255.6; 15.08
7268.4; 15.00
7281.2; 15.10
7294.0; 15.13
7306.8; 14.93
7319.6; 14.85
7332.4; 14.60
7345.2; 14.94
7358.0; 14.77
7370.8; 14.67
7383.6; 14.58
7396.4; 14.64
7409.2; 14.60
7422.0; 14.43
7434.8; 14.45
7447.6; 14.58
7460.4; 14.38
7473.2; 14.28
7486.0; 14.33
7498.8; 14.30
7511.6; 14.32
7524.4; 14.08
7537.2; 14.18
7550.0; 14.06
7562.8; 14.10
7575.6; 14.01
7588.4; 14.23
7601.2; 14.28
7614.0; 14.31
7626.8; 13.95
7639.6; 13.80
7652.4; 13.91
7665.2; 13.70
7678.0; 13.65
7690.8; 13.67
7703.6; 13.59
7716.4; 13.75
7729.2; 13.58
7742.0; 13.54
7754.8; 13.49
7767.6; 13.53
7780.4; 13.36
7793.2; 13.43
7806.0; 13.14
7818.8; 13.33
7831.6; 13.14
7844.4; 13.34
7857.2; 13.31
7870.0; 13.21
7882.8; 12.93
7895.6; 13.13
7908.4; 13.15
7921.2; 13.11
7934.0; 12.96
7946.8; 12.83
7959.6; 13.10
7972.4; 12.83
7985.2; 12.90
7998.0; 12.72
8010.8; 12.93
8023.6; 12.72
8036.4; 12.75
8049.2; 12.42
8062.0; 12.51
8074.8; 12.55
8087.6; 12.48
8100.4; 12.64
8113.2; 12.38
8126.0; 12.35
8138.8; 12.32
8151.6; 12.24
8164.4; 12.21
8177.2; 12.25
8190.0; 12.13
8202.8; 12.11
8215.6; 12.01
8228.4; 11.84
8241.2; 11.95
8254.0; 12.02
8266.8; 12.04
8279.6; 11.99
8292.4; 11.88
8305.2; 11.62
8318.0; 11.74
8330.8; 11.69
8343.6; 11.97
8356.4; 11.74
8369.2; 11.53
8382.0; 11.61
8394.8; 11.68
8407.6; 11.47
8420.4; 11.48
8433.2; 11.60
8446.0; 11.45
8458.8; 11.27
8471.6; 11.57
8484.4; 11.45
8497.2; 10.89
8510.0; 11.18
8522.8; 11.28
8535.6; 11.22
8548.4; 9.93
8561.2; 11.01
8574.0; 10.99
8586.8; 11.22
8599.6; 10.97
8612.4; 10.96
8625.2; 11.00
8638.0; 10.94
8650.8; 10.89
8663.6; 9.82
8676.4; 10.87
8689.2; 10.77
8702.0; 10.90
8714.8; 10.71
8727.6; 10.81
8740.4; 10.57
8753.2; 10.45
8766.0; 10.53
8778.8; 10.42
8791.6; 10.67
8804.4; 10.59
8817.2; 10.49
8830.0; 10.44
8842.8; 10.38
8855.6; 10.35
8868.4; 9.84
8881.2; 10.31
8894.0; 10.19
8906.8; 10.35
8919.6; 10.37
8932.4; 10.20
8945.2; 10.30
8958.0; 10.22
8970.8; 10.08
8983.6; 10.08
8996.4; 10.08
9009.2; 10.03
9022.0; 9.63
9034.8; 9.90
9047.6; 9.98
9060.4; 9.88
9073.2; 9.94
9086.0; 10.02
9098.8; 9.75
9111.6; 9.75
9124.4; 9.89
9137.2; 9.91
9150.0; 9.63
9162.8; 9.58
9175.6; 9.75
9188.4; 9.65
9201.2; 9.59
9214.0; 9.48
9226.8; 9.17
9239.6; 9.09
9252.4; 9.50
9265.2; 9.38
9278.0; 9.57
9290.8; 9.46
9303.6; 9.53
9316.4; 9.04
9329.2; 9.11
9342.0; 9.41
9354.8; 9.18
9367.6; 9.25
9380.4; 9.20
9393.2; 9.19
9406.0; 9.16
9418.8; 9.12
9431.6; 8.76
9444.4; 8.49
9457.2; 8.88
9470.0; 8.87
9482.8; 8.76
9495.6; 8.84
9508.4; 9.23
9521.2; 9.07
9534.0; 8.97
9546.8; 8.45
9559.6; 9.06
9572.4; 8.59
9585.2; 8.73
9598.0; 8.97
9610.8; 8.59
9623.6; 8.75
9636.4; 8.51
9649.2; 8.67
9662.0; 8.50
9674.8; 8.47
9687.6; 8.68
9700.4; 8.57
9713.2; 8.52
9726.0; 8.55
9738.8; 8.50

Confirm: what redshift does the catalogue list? 0.000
